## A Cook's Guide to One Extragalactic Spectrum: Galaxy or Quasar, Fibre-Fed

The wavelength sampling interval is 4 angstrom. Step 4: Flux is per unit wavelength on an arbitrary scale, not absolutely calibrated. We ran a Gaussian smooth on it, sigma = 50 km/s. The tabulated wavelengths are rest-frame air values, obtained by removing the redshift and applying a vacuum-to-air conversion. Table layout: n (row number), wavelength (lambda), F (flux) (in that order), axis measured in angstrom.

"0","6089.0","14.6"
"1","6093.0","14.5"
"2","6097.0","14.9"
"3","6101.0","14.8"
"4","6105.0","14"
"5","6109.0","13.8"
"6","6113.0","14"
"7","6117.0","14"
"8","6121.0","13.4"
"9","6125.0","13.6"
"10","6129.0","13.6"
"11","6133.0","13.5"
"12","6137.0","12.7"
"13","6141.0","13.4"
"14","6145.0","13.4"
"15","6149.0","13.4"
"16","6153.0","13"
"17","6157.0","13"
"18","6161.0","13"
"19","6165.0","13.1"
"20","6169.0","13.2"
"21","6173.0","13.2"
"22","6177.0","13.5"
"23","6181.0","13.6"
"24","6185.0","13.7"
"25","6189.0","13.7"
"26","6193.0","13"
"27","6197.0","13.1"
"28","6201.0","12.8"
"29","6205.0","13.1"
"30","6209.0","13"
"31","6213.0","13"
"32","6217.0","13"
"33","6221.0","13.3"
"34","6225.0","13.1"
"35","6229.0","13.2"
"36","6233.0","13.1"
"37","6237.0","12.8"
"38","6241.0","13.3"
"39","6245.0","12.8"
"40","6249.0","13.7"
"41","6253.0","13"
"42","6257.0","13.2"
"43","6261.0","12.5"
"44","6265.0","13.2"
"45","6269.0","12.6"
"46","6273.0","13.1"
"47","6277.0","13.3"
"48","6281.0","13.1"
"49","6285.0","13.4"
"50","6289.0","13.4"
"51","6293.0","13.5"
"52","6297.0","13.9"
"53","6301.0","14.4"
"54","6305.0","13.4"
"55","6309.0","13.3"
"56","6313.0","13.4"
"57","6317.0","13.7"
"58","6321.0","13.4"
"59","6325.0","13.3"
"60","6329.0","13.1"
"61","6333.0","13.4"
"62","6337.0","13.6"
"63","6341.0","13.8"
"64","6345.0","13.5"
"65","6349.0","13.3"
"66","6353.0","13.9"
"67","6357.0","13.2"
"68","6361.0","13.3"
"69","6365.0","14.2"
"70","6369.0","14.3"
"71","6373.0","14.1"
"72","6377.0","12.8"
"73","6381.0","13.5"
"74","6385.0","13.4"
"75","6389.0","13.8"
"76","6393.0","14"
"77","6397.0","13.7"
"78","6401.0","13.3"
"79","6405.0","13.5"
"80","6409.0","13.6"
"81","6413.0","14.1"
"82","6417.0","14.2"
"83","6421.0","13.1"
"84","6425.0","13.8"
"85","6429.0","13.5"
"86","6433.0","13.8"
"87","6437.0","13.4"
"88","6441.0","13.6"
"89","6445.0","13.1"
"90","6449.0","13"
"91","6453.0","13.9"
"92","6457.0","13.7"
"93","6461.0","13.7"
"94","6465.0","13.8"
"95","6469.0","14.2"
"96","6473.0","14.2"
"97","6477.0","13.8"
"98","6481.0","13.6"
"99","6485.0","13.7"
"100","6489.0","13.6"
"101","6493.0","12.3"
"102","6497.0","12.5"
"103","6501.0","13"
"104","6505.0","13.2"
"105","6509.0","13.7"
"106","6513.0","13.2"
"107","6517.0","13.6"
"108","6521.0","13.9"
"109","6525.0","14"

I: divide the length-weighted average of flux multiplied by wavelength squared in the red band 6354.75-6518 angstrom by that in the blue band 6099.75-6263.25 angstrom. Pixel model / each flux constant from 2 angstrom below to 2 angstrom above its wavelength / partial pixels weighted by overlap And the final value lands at 1.1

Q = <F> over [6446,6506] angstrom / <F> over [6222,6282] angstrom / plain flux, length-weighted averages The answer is 1.03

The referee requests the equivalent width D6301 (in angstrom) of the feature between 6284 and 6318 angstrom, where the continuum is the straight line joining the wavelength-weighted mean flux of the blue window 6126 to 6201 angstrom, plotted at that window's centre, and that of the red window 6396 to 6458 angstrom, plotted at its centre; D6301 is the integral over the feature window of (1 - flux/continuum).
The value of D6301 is -0.4 angstrom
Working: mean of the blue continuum 13.3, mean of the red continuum 13.6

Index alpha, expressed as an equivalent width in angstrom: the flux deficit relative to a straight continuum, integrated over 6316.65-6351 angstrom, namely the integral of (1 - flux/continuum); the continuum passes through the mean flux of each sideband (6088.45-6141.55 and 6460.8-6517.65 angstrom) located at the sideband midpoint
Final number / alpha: 0.52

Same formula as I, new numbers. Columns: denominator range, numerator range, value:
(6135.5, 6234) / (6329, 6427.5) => 1.10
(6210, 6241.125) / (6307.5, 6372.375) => 1.07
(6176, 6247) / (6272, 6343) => 1.06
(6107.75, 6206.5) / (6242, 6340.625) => 1.04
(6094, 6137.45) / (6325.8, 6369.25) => 1.05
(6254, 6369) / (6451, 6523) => 1.07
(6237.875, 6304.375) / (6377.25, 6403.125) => 1.06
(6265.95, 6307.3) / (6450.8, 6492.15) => 1.09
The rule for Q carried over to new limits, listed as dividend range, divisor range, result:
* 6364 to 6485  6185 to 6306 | 1.04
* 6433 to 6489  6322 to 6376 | 1.01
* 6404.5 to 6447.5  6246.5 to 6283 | 1.04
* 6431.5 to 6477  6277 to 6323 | 1.01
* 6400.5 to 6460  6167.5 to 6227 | 1.03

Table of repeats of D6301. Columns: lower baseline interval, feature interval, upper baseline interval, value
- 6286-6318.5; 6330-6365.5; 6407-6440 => 0.27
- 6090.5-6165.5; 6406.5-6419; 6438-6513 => -0.41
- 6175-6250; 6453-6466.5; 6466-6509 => -0.35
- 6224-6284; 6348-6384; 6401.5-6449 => -0.60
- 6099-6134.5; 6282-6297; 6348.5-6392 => 0.26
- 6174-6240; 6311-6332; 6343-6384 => 0.17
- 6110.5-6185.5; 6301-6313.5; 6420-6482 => -0.01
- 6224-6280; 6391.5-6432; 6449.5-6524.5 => -0.90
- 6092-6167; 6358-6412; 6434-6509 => -0.57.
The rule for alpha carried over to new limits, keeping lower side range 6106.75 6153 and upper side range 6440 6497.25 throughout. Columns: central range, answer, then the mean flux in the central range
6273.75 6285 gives 0.2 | 13.2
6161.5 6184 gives 0.3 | 13.3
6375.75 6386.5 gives 0.2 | 13.3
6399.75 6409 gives 0.1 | 13.5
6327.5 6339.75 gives 0.1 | 13.4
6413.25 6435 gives -0.3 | 13.7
